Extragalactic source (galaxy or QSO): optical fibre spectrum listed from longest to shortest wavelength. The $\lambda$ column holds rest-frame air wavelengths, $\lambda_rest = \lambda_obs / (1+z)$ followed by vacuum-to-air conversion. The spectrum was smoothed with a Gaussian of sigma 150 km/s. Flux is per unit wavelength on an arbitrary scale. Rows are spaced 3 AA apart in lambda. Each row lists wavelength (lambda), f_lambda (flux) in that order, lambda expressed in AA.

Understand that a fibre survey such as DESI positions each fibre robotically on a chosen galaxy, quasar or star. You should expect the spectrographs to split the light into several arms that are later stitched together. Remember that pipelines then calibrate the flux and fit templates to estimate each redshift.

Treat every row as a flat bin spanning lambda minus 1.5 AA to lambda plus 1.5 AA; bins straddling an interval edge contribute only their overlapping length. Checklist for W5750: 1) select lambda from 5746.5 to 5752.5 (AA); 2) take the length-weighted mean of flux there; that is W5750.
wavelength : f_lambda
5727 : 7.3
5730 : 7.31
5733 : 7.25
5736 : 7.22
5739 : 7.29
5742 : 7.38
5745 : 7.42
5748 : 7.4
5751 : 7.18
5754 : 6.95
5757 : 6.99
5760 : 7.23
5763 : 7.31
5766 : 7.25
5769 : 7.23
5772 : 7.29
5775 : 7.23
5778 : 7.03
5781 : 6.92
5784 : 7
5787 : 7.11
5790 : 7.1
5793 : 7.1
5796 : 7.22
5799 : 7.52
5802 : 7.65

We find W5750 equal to 7.29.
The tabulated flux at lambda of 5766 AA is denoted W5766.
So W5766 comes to 7.25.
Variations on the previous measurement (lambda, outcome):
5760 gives 7.23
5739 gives 7.29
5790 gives 7.1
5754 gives 6.95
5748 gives 7.4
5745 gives 7.42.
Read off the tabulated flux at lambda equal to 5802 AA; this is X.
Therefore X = 7.65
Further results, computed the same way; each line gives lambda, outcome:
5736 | 7.22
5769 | 7.23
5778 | 7.03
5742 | 7.38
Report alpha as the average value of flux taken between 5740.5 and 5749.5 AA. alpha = 7.4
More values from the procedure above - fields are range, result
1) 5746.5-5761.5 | 7.15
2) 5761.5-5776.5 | 7.26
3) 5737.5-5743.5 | 7.34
